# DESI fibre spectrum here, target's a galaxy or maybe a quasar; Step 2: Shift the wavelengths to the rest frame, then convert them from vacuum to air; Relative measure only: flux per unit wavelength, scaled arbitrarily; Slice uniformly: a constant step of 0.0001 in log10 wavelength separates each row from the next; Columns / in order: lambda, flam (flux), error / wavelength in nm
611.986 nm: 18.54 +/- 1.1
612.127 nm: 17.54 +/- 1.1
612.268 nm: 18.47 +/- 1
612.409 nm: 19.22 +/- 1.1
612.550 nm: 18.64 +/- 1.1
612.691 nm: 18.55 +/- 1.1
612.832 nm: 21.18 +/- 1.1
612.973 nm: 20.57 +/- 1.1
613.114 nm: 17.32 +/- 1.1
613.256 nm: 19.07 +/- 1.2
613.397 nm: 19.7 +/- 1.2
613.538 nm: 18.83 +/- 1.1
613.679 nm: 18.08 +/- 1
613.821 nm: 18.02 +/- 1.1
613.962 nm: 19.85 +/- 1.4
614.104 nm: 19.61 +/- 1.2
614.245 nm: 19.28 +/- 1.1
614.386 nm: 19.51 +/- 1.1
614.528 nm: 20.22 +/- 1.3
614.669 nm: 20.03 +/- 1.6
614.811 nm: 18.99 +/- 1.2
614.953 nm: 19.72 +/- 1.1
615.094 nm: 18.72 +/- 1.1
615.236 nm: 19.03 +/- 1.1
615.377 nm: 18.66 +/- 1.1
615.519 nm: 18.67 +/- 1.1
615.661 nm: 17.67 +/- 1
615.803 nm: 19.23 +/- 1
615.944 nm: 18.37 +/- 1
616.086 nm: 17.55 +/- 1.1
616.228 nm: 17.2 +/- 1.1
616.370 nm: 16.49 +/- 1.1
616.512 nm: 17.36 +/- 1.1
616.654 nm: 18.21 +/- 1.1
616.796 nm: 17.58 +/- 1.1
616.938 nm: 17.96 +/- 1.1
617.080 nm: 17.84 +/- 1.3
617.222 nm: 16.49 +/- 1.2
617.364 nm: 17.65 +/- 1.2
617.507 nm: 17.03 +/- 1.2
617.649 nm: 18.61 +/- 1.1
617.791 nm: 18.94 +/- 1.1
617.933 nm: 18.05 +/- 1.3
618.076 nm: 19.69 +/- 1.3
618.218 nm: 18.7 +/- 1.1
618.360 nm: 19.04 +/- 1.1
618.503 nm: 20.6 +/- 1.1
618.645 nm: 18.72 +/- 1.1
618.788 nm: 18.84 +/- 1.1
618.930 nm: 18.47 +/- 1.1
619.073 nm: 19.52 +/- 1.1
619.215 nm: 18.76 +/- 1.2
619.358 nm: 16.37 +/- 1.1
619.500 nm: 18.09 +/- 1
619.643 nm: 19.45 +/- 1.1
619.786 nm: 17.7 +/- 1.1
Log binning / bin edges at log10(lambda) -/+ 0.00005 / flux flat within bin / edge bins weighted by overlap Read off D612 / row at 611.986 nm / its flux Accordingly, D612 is 18.54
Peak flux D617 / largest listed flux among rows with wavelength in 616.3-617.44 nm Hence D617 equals 18.21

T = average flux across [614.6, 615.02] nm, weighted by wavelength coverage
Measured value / 19.5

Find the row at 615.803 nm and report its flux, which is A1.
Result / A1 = 19.23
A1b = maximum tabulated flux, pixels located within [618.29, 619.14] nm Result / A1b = 20.6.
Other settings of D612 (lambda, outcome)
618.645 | 18.72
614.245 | 19.28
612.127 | 17.54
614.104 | 19.61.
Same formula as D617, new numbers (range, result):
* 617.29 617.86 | 18.94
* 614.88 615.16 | 19.72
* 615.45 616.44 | 19.23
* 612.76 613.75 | 21.18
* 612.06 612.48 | 19.22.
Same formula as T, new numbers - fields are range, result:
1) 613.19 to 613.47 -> 19.4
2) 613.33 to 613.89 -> 18.6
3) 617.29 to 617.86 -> 18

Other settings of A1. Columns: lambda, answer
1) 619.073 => 19.52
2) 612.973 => 20.57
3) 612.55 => 18.64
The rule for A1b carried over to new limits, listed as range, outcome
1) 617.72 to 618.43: 19.69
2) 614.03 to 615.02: 20.22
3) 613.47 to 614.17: 19.85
